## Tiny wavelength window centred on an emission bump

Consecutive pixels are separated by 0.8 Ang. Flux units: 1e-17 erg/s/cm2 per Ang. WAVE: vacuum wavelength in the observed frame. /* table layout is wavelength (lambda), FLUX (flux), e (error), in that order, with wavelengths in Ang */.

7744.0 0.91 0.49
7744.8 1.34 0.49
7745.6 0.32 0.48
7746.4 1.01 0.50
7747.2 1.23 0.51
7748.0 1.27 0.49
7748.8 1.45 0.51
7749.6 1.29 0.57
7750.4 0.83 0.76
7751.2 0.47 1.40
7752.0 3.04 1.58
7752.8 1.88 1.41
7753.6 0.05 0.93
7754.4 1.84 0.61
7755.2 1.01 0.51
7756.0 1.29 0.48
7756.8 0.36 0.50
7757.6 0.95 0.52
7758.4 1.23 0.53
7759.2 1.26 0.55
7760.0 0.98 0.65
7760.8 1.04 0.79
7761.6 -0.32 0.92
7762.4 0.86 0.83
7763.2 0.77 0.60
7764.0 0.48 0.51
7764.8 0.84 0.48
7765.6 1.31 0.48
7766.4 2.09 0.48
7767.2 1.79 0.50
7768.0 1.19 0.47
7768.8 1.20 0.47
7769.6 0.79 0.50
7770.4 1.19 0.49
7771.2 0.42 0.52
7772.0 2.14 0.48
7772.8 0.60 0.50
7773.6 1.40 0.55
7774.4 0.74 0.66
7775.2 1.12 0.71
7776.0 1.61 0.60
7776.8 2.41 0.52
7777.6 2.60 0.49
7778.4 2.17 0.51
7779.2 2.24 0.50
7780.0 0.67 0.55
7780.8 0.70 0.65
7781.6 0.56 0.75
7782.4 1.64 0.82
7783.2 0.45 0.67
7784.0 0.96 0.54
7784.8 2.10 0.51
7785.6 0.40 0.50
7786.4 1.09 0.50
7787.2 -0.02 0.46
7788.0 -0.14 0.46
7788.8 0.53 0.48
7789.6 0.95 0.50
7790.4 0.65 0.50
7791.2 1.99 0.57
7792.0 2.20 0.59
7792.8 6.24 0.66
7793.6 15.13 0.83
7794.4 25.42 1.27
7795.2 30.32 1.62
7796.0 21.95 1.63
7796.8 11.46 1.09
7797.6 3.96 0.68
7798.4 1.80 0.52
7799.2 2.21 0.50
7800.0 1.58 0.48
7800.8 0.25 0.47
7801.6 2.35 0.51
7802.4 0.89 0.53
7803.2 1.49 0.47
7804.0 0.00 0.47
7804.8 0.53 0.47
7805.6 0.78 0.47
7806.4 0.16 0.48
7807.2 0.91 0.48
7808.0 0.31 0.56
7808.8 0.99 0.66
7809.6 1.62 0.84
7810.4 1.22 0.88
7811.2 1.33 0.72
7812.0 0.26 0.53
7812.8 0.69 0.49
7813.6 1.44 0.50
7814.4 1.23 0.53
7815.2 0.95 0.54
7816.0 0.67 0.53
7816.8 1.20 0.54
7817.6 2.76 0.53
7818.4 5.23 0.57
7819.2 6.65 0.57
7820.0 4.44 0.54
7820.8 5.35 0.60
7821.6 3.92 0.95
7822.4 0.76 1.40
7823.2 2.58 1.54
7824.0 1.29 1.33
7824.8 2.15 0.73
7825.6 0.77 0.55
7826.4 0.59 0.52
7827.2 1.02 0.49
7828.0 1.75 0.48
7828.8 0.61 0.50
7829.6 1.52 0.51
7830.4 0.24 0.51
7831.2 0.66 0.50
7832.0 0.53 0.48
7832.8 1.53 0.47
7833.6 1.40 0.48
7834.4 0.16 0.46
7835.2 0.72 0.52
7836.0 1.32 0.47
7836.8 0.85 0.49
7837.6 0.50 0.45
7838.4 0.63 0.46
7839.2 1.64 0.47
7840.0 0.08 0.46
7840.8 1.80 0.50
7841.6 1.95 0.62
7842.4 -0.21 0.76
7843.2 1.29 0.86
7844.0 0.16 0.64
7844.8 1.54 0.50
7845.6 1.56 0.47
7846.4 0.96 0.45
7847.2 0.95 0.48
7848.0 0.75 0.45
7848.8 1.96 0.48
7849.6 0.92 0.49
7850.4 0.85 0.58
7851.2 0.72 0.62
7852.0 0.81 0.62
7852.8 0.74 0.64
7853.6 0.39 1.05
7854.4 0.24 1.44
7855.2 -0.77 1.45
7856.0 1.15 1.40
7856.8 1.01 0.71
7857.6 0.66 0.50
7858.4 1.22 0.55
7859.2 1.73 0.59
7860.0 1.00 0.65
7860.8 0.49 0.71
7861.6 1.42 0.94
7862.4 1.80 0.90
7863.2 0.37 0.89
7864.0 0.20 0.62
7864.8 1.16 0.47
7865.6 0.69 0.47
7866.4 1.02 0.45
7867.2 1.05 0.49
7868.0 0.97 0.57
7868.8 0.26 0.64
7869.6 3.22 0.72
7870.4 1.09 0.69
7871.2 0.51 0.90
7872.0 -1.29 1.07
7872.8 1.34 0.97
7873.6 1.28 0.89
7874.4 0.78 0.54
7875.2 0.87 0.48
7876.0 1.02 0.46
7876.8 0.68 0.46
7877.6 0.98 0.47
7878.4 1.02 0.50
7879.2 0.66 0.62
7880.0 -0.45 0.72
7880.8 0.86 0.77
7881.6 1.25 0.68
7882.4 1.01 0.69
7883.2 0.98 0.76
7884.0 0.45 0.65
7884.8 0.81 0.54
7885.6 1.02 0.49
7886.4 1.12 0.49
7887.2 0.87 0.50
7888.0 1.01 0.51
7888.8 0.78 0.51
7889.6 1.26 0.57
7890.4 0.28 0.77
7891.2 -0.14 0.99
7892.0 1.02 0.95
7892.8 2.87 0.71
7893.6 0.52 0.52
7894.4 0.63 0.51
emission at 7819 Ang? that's [N II] 6583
